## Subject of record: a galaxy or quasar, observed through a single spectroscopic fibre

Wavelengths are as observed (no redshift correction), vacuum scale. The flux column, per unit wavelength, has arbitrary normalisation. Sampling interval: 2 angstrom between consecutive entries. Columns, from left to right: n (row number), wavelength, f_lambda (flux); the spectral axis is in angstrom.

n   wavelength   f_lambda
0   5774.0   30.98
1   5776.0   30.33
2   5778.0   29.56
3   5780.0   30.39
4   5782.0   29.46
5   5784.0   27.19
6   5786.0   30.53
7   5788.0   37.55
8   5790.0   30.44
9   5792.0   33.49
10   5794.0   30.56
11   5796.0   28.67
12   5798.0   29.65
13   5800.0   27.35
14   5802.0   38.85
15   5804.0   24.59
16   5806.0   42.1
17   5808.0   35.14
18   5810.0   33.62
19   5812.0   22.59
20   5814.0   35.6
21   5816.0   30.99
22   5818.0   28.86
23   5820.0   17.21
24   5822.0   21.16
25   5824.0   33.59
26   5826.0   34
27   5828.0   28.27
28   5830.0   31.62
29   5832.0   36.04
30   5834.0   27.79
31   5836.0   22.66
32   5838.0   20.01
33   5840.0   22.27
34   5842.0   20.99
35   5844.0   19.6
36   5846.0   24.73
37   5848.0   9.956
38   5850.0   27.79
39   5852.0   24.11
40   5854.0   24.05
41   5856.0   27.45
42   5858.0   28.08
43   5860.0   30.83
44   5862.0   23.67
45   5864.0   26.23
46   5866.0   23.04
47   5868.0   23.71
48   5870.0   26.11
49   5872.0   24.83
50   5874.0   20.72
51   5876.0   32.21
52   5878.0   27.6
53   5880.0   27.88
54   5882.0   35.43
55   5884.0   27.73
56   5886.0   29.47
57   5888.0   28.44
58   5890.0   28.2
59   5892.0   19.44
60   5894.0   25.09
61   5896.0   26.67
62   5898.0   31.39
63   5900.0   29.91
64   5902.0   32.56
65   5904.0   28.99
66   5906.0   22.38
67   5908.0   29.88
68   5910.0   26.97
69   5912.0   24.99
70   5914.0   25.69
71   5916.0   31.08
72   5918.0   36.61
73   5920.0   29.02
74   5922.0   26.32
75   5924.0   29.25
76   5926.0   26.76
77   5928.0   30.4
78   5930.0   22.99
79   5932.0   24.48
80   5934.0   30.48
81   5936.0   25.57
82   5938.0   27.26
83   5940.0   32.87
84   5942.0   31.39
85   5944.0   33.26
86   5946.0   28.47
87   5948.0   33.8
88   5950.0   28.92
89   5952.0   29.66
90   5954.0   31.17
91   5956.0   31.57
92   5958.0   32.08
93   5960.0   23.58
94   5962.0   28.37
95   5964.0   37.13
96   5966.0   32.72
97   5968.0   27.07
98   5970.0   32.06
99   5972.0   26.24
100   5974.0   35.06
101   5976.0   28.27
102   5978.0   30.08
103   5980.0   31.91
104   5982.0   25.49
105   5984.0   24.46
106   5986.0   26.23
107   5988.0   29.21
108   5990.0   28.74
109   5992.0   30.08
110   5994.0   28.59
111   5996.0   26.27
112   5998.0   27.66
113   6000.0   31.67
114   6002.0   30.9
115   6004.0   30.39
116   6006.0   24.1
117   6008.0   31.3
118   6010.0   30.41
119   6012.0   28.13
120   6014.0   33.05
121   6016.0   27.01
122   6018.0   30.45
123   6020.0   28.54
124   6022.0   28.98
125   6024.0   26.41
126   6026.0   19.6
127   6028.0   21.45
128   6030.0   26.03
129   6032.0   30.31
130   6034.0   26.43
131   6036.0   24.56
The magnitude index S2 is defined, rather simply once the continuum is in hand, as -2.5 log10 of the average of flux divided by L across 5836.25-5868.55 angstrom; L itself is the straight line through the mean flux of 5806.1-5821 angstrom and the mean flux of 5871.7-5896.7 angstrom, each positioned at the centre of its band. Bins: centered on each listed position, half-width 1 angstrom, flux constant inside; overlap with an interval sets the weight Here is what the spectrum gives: 0.21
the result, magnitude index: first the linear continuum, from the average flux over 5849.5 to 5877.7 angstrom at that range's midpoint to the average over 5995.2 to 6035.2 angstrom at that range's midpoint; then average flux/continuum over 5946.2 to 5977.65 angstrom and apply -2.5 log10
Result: -0.12 mag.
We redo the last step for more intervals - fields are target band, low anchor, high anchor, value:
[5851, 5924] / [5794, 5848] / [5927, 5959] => 0.058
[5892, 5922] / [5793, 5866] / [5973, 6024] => -0.004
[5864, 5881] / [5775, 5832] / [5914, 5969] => 0.168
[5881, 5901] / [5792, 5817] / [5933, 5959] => 0.103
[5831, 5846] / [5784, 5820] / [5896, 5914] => 0.238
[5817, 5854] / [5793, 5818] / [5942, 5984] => 0.243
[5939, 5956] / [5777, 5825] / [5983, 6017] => -0.074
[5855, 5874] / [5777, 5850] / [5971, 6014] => 0.117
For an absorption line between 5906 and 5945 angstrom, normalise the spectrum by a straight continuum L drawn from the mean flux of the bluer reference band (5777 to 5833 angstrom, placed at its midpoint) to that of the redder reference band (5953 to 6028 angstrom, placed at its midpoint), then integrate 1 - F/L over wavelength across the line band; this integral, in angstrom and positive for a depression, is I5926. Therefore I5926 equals 1.3 angstrom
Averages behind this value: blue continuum 30.7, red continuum 29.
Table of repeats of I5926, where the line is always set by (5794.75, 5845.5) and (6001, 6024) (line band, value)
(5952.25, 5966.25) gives -0.8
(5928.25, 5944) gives 0.3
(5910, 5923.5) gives 0.0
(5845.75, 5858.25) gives 2.3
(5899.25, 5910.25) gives 0.1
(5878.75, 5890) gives -0.3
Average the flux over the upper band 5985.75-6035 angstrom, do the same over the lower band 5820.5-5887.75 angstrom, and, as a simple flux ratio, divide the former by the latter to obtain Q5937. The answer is 1.1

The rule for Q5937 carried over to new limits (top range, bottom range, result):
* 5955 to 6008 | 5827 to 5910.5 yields 1.11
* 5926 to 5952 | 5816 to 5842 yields 1.08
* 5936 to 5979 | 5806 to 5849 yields 1.13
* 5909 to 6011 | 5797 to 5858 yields 1.06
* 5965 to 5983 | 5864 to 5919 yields 1.08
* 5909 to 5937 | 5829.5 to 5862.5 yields 1.13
